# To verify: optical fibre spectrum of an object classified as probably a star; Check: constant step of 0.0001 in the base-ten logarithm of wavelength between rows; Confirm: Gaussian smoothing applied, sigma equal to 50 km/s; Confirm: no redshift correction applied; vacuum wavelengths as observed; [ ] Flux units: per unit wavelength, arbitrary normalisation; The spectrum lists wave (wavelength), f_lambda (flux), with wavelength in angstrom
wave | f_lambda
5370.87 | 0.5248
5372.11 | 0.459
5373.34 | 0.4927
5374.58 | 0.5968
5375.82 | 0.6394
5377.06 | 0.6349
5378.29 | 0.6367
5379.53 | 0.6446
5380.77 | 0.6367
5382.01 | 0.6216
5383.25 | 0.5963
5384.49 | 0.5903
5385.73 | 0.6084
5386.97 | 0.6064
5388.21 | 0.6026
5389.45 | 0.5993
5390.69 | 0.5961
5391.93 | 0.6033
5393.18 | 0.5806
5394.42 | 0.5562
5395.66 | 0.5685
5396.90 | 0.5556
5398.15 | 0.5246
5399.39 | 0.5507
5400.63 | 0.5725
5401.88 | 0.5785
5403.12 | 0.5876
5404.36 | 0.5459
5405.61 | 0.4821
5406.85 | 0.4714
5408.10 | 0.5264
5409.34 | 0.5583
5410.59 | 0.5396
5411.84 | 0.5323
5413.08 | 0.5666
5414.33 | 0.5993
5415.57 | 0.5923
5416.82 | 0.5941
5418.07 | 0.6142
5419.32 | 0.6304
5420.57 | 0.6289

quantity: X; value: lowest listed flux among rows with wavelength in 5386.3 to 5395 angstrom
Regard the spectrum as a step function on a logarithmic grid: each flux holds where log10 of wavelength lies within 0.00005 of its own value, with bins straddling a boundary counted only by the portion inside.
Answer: 0.5562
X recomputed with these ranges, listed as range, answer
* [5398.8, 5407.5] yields 0.4714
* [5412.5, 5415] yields 0.5666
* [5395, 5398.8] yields 0.5246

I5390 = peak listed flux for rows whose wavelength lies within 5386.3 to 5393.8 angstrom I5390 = 0.6064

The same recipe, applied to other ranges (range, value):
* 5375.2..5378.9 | 0.6394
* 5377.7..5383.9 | 0.6446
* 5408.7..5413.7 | 0.5666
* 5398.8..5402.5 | 0.5785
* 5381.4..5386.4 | 0.6216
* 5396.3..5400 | 0.5556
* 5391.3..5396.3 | 0.6033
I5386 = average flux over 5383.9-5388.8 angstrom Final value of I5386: 0.602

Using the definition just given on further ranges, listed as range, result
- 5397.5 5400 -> 0.537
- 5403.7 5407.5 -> 0.501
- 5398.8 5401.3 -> 0.561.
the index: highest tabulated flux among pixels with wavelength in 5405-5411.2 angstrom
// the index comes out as 0.5583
